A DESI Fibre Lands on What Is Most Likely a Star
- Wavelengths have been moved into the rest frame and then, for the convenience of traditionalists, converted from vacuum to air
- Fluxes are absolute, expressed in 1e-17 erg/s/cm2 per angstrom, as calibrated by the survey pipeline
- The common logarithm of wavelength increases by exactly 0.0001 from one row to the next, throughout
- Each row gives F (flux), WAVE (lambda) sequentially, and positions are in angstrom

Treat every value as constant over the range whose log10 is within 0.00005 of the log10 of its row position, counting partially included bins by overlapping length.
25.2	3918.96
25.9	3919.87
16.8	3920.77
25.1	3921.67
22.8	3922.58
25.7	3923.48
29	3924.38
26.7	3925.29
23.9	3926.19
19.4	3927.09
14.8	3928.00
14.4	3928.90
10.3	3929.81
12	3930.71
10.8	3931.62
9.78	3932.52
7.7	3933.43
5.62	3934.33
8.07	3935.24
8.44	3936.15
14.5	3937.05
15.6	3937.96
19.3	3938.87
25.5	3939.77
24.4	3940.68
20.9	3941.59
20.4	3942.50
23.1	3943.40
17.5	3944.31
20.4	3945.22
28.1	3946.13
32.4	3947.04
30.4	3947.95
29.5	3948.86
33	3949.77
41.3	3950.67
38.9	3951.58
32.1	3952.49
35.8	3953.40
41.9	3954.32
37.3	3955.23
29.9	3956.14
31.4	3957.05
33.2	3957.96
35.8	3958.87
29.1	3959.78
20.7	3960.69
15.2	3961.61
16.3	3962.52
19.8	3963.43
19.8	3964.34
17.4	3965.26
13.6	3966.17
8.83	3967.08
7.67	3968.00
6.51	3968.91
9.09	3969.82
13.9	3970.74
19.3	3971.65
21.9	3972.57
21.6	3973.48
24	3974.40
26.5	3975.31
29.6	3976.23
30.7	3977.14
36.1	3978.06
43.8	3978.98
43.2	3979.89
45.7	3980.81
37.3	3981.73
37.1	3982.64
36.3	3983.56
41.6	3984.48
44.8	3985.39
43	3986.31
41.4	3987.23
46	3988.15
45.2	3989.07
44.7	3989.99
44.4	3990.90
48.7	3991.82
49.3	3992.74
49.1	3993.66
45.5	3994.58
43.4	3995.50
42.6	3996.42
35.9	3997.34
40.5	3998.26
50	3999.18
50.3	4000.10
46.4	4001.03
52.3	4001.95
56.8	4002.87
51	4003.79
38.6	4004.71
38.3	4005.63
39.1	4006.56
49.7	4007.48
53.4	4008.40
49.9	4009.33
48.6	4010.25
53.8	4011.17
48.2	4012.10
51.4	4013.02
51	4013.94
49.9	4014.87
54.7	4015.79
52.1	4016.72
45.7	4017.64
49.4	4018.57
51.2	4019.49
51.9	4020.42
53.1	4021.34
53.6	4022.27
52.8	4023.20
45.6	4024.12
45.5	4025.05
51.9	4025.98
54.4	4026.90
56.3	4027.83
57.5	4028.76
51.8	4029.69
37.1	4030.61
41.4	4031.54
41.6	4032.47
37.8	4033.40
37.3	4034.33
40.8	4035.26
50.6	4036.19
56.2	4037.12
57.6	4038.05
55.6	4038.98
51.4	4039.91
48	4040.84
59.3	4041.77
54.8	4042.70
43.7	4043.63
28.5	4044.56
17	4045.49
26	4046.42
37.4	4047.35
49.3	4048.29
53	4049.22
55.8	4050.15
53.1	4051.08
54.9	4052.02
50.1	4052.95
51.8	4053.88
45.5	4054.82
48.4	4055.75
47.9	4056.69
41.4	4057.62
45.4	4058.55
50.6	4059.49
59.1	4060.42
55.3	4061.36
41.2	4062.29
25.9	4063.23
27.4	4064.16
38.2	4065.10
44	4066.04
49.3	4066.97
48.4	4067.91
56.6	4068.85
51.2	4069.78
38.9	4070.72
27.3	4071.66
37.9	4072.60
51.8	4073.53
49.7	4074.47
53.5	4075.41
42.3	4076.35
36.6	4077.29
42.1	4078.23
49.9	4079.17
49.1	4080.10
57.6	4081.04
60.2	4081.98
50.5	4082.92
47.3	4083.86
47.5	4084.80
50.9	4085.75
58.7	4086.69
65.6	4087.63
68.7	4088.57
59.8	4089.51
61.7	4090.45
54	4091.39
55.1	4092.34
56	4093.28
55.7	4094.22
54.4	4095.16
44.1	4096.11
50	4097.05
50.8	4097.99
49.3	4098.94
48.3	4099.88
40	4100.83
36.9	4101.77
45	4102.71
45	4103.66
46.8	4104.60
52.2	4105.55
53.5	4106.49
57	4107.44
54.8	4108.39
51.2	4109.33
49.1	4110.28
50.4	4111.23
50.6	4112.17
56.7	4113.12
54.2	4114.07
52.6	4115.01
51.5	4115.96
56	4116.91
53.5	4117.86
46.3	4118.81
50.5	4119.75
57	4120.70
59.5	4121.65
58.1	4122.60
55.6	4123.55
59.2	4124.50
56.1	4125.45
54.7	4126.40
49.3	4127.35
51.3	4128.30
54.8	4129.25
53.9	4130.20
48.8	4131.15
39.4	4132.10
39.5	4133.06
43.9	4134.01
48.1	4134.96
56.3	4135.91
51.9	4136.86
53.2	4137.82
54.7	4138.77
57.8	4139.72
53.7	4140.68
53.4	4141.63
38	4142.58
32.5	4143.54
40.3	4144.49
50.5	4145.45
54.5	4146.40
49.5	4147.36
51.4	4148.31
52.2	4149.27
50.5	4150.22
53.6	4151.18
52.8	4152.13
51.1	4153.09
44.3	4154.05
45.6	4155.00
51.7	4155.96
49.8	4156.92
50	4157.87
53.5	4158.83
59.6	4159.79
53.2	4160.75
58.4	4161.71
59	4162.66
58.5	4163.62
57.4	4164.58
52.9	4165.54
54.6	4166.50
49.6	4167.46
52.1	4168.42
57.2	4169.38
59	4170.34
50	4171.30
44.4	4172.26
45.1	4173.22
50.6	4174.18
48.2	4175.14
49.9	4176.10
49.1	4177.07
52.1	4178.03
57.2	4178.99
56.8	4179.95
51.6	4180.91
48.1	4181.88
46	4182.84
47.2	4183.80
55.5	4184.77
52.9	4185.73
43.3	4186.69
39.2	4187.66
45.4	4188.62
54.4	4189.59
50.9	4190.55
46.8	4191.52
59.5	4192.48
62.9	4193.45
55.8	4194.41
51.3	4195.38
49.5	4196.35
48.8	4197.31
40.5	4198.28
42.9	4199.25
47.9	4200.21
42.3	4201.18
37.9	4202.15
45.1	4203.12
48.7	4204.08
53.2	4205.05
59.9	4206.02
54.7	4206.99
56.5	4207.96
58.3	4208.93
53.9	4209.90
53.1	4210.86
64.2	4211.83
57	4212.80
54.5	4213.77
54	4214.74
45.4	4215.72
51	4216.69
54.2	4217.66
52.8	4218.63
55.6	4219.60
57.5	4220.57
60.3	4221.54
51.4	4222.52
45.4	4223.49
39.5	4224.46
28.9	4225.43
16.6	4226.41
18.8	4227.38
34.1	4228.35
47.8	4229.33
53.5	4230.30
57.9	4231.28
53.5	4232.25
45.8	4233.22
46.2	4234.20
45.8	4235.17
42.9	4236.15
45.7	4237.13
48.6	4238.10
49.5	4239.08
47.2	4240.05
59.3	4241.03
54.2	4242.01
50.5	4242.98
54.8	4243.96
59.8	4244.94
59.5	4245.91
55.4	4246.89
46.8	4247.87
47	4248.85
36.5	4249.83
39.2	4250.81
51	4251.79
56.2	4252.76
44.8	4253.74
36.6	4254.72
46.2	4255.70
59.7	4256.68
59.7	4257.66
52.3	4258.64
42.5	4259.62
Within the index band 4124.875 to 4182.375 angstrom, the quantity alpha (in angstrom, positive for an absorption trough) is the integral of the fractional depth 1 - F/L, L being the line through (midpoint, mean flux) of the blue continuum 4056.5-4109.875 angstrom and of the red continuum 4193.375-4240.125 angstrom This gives -2.77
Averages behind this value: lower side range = 49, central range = 51.1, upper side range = 48.6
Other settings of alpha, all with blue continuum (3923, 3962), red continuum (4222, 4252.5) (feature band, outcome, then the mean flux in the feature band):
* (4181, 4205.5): -3.31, 48.7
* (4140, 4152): -2.87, 48.6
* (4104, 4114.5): -4.60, 52.3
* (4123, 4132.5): -3.69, 52.5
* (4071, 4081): -3.17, 44.5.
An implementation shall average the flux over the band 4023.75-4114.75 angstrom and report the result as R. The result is 48.5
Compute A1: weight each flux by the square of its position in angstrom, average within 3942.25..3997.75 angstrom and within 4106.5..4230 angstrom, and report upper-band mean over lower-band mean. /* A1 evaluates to 1.8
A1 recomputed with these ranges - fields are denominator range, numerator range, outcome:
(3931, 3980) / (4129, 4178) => 2.42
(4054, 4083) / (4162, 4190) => 1.18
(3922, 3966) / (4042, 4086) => 2.12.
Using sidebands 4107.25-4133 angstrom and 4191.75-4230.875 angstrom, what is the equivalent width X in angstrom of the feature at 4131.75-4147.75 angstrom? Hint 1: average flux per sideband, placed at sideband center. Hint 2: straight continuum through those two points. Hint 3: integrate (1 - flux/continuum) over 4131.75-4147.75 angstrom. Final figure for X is 1.2 angstrom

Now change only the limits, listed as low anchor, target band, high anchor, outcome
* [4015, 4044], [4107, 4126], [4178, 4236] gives -1.7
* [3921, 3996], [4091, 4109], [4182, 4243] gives -4.8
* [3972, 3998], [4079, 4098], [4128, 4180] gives -3.4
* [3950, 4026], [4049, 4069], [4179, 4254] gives -2.5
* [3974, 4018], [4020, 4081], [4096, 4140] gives 1.0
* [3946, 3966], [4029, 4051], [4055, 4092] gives -1.1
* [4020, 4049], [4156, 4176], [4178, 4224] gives -1.0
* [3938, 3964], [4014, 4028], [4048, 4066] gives -3.7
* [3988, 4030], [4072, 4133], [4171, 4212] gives -2.5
